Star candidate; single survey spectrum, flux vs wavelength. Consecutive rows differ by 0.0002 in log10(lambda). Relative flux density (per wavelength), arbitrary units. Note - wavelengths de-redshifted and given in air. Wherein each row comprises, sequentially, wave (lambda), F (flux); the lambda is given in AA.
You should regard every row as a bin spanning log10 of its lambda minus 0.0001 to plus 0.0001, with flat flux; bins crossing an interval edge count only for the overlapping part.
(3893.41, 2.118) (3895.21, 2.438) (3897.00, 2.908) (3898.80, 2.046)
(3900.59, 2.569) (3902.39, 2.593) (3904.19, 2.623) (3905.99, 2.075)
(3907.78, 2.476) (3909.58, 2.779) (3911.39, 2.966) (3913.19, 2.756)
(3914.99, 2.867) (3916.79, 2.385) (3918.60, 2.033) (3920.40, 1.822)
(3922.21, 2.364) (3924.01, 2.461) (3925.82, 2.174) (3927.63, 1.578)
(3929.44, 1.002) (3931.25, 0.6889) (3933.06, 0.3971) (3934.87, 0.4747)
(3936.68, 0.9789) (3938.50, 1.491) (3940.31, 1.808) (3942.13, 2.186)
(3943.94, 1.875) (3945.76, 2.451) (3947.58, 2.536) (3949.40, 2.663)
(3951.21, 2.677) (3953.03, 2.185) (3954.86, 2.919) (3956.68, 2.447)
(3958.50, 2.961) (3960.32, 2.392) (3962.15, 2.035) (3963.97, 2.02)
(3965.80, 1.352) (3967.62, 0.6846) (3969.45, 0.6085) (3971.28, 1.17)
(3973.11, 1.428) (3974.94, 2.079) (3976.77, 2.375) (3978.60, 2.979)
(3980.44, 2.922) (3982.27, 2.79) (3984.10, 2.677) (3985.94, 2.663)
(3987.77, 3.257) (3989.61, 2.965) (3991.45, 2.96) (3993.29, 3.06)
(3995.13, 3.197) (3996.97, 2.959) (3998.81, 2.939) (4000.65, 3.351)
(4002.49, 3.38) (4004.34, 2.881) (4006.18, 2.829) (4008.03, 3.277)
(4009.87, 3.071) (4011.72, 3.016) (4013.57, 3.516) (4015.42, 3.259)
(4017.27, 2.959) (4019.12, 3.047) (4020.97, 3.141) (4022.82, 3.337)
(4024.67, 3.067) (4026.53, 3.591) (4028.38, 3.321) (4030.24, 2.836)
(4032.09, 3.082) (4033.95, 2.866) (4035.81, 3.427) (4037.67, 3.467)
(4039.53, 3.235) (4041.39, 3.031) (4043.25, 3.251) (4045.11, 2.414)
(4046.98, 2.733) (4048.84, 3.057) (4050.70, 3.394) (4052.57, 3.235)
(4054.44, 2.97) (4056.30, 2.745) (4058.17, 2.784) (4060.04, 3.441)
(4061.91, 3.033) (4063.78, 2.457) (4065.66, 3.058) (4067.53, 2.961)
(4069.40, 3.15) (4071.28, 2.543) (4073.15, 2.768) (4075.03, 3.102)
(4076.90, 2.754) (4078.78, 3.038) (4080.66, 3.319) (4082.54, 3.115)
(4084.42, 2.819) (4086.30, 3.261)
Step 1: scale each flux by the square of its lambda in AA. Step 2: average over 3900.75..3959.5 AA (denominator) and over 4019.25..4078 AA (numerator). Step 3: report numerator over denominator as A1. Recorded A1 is 1.5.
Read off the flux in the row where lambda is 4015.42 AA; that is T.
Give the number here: 3.259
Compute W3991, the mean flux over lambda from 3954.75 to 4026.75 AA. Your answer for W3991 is 2.68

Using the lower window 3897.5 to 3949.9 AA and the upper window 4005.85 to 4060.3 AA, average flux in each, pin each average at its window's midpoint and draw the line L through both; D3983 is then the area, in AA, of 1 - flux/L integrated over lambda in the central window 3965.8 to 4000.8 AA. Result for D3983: 2.9 AA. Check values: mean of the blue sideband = 2.04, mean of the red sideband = 3.11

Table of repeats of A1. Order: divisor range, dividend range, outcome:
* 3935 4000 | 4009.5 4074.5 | 1.39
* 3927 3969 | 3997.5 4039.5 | 1.81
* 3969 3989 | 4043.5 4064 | 1.32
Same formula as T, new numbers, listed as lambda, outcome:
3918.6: 2.033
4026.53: 3.591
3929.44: 1.002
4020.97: 3.141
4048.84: 3.057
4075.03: 3.102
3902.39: 2.593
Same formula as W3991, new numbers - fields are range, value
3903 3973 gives 1.98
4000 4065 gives 3.1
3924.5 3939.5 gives 1.14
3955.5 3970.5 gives 1.83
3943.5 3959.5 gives 2.54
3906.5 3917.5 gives 2.69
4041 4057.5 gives 2.98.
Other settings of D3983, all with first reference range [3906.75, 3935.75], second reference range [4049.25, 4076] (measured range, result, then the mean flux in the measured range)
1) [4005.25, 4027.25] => -4.4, 3.17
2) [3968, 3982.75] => 2.4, 1.97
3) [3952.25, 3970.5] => 2.3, 1.95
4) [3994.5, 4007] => -2.7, 3.08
